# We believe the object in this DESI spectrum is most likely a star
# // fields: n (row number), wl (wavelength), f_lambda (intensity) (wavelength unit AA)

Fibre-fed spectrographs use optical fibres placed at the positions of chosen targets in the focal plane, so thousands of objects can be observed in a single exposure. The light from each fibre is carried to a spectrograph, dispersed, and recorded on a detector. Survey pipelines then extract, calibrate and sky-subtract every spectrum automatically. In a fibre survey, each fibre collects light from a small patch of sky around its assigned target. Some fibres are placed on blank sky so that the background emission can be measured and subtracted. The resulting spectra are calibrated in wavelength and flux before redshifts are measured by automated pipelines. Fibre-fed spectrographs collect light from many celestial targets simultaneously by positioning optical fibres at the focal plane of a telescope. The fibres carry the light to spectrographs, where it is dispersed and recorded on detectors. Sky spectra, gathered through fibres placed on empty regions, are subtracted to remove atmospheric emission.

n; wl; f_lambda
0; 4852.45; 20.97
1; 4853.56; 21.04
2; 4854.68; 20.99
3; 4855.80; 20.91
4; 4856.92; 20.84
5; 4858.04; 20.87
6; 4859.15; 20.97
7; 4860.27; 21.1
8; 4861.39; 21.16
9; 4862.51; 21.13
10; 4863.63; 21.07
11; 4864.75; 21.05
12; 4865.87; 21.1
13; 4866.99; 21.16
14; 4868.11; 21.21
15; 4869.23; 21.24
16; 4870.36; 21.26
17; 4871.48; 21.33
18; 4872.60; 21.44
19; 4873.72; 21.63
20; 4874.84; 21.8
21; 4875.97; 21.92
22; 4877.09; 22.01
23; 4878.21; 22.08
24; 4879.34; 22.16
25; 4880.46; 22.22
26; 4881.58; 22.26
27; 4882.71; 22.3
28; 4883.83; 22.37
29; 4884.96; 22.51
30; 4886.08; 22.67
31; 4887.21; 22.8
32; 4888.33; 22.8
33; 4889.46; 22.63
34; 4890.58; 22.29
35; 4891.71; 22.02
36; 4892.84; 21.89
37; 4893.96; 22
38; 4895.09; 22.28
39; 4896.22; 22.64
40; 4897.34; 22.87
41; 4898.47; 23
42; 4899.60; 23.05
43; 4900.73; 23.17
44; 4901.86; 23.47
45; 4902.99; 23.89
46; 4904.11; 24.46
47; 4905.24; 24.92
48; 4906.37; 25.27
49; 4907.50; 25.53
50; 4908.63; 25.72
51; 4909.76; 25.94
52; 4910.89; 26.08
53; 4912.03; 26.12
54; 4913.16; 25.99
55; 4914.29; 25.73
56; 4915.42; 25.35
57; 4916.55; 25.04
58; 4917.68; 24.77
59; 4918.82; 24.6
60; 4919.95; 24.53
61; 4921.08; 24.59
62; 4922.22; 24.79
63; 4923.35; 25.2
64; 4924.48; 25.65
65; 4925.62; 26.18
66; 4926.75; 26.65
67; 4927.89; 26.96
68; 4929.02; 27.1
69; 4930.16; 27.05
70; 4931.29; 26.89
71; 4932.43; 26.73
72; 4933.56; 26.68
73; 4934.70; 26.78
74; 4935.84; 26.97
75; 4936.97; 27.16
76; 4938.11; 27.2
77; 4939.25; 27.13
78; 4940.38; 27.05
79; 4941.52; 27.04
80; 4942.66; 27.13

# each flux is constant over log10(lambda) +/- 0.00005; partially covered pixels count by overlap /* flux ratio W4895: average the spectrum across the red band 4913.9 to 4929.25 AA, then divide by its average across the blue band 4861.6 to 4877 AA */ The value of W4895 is 1.19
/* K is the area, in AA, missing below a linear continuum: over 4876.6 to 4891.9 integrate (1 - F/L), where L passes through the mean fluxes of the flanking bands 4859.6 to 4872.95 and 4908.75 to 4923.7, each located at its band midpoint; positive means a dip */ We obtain 0.2 AA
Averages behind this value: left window 21.2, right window 25.3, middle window 22.4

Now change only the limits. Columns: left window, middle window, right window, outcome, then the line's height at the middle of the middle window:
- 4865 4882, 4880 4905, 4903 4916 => 1.0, 23.7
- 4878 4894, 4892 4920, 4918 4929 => -0.3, 24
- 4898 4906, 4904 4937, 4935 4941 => -0.5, 25.5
